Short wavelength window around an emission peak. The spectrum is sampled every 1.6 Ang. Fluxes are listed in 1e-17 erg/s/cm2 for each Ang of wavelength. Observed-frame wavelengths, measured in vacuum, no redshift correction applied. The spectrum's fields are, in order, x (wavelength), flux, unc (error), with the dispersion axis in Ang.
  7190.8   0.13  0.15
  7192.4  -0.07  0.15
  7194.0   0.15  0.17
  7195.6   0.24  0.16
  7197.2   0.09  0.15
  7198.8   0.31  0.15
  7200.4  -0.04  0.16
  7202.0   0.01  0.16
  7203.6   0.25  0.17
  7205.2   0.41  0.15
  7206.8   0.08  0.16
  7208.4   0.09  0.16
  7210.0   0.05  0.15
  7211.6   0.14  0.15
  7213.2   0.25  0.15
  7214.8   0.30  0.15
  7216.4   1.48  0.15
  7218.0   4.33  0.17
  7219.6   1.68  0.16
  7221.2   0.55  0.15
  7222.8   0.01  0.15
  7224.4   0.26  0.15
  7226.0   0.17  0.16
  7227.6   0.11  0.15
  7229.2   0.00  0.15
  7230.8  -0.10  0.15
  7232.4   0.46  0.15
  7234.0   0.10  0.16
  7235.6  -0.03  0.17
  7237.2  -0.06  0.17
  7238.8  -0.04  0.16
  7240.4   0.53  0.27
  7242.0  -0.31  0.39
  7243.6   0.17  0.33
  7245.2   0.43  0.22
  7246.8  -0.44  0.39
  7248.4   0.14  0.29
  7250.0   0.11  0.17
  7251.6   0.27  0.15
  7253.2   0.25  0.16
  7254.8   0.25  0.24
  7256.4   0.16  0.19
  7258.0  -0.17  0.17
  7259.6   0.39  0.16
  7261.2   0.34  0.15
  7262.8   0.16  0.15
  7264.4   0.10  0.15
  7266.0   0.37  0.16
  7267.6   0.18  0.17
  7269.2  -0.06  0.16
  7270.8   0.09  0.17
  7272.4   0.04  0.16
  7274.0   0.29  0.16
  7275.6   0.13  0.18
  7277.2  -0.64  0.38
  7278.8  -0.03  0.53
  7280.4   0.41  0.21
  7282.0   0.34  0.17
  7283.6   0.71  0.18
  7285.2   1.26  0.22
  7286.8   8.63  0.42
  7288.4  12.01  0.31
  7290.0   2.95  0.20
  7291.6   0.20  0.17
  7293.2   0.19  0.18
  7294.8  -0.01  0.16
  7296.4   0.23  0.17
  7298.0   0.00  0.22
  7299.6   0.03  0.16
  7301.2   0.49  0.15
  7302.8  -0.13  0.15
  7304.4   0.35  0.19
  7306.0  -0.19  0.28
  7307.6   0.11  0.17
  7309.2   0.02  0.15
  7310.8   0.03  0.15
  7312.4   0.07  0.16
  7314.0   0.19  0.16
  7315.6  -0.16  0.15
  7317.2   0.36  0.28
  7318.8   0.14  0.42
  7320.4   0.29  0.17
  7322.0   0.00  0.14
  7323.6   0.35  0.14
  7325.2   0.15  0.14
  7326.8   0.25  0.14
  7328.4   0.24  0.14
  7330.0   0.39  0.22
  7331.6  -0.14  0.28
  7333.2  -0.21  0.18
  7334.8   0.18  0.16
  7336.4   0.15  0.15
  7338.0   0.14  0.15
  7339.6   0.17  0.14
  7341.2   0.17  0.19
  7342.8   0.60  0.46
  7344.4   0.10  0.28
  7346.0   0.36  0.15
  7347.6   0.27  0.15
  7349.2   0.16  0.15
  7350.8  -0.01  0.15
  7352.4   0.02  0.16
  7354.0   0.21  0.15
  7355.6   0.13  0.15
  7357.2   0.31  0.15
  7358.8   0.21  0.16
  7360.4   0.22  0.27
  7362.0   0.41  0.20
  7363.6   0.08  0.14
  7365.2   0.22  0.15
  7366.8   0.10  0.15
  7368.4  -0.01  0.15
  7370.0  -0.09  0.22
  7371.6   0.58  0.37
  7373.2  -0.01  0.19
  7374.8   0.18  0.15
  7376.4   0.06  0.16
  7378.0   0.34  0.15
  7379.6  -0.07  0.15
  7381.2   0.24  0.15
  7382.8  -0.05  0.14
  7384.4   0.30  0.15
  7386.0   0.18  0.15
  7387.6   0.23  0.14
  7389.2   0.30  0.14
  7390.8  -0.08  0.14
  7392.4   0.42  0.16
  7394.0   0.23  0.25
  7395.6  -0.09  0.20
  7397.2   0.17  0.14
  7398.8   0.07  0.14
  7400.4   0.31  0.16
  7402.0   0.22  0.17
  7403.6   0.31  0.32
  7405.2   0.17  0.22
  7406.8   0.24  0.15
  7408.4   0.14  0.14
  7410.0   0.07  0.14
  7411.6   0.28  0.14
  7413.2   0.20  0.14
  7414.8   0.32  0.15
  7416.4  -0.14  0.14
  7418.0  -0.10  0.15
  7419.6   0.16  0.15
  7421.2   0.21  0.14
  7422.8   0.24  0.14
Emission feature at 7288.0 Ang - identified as [O III] 5007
